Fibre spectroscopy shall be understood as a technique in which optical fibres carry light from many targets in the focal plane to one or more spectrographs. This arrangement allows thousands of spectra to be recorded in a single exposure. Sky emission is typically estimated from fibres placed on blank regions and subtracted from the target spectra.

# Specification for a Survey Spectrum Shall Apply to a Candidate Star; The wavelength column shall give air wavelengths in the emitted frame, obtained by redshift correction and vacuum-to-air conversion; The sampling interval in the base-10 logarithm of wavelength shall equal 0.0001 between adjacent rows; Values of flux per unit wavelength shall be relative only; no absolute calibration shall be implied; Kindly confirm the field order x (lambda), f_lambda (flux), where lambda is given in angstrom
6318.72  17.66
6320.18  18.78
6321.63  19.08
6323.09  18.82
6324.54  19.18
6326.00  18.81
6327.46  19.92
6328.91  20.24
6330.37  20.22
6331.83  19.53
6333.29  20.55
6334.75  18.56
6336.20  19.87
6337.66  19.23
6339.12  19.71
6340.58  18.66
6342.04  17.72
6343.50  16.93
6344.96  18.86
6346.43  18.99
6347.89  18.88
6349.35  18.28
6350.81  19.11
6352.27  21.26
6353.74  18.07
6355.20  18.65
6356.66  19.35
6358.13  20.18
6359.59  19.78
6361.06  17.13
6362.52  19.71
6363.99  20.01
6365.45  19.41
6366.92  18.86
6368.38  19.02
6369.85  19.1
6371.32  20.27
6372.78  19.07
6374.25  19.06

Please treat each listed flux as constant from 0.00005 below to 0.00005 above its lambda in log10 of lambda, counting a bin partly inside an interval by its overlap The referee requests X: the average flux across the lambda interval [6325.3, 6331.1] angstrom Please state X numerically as 19.8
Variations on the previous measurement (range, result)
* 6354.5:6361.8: 19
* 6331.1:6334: 20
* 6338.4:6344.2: 18.3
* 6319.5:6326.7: 18.9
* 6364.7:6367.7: 19.2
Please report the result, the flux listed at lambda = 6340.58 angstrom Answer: 18.66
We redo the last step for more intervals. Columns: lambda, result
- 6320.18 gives 18.78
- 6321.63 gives 19.08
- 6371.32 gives 20.27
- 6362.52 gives 19.71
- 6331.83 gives 19.53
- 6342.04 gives 17.72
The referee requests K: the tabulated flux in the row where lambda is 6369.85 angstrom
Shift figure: 19.1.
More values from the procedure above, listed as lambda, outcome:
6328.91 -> 20.24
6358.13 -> 20.18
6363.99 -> 20.01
